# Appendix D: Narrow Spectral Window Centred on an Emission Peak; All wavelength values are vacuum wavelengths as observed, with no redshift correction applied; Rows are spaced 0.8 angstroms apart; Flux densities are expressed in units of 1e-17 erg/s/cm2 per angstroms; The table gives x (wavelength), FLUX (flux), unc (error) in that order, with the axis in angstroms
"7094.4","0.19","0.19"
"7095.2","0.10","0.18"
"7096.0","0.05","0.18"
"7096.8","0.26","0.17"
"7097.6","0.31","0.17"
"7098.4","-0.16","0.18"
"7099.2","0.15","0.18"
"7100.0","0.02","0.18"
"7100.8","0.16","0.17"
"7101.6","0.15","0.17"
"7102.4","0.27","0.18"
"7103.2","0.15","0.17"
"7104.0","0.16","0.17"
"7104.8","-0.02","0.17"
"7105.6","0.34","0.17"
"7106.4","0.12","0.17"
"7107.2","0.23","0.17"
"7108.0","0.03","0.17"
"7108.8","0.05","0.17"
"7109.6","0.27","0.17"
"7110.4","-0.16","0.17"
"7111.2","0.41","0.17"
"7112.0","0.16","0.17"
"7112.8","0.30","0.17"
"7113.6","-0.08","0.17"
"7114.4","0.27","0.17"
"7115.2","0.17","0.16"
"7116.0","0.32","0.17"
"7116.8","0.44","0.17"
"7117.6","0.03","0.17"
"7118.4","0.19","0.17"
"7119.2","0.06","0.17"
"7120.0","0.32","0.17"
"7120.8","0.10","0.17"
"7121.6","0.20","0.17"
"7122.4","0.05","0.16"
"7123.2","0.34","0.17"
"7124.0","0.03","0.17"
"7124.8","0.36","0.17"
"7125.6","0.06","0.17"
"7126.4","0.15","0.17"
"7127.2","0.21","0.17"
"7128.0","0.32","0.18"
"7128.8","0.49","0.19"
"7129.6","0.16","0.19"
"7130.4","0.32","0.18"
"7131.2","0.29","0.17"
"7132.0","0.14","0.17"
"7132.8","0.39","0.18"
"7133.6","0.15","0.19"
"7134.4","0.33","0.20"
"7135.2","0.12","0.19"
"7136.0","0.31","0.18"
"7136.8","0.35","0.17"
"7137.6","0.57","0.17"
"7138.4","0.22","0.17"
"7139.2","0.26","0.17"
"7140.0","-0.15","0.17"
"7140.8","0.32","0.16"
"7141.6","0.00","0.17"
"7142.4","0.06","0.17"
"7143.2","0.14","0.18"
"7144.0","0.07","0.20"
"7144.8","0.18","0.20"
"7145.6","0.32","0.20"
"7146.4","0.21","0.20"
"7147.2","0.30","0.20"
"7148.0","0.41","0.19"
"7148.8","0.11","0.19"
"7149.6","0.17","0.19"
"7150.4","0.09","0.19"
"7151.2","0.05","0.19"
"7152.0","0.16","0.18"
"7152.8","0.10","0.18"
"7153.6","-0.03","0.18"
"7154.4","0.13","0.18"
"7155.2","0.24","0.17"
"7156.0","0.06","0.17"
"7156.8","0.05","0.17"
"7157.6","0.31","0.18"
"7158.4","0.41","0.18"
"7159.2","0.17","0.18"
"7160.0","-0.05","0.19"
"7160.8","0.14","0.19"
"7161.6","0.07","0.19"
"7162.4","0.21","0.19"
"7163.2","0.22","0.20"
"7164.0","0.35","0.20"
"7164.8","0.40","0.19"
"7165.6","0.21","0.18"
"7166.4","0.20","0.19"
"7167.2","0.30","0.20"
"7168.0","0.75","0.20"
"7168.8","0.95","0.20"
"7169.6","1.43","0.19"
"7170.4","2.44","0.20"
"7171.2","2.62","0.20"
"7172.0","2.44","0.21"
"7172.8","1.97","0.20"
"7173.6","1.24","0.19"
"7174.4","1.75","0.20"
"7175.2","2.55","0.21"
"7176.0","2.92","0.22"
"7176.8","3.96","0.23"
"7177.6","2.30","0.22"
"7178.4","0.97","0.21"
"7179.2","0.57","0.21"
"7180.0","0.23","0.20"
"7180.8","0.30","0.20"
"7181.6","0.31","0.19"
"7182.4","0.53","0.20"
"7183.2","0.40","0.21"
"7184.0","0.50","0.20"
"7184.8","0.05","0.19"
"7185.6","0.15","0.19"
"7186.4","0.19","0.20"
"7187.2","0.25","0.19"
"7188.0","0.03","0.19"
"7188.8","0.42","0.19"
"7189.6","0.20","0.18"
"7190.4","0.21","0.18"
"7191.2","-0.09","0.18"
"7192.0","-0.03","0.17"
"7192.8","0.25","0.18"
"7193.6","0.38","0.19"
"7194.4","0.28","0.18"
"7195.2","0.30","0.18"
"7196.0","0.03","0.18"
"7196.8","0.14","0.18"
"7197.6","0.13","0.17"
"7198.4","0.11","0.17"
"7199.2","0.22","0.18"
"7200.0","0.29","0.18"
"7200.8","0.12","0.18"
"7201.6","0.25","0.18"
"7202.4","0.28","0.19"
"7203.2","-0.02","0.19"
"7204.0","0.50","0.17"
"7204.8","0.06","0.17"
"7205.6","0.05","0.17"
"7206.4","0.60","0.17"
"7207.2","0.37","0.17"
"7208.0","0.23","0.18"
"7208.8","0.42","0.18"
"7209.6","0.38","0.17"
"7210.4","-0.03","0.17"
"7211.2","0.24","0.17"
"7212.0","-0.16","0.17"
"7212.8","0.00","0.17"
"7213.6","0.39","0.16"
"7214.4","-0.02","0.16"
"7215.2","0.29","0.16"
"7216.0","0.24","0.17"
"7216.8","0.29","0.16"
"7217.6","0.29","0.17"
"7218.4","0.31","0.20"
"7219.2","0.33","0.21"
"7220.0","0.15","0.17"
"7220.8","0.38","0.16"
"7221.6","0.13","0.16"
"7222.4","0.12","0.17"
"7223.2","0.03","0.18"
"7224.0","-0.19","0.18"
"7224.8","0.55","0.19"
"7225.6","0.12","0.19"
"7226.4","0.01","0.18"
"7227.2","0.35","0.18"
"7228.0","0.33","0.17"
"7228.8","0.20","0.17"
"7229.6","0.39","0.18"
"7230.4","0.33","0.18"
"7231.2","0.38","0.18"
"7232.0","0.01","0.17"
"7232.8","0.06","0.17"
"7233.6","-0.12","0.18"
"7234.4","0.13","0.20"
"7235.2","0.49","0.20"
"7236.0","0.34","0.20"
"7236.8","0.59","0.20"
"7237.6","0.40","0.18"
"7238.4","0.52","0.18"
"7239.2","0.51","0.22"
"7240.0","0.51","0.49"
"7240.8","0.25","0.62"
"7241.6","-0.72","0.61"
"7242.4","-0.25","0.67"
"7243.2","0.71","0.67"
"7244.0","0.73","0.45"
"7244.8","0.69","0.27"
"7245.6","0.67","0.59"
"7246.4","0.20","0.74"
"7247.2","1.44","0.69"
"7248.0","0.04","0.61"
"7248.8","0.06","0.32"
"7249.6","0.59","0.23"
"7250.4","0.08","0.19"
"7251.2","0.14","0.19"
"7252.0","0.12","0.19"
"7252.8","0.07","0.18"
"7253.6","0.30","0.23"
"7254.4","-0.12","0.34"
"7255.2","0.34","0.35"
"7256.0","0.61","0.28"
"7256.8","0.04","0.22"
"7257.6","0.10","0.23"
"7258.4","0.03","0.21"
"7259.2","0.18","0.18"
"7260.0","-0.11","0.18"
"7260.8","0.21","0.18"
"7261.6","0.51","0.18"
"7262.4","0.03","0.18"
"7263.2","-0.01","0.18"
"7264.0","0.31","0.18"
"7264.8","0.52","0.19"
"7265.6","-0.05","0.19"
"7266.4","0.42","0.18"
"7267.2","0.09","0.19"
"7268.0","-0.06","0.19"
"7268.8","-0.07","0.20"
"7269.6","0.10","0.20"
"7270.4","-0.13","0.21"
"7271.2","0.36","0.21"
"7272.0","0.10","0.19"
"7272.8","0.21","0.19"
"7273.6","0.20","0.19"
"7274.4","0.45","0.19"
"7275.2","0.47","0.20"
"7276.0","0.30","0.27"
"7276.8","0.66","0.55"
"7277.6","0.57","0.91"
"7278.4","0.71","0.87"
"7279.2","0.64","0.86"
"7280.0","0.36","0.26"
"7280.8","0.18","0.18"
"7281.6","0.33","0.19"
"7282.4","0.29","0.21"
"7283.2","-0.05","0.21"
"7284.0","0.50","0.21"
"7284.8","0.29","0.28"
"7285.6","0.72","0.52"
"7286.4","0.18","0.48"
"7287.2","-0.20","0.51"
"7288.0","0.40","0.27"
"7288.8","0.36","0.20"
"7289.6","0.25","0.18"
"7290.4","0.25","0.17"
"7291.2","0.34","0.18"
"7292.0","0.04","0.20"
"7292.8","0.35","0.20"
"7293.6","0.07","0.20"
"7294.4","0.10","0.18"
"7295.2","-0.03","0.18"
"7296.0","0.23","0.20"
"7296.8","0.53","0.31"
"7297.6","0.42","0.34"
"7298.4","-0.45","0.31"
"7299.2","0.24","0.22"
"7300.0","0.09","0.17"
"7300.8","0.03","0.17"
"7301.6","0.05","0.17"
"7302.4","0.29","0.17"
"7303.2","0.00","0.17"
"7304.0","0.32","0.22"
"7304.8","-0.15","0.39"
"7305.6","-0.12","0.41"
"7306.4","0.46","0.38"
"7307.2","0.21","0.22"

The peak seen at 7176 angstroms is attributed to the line [O II] 3727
